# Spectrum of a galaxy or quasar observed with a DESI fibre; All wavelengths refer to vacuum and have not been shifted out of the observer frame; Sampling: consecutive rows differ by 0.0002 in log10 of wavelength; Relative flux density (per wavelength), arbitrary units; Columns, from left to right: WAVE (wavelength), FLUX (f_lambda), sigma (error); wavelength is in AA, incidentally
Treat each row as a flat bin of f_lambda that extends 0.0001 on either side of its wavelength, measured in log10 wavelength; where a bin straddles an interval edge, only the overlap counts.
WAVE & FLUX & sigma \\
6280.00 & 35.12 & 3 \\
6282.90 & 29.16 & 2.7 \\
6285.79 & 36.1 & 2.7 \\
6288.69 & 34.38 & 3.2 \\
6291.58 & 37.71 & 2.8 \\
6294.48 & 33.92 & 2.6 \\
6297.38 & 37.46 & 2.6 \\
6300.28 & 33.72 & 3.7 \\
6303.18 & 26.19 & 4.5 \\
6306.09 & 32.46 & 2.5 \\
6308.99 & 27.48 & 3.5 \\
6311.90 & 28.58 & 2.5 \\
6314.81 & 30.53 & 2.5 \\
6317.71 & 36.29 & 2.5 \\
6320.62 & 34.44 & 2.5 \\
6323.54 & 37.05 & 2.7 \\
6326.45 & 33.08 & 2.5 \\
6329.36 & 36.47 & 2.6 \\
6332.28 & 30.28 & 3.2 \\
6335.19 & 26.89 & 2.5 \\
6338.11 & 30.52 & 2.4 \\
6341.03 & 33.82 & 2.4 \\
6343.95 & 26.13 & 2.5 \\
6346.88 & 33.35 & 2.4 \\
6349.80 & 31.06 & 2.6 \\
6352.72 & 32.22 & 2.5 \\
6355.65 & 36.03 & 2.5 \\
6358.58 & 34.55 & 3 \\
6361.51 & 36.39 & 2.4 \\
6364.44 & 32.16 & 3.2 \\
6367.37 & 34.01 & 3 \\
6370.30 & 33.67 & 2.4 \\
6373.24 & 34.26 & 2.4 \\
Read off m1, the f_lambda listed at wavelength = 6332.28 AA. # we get 30.28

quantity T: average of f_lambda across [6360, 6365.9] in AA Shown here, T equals 34.3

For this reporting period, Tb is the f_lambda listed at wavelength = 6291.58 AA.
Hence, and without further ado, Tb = 37.71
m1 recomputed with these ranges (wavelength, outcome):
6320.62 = 34.44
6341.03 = 33.82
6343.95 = 26.13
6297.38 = 37.46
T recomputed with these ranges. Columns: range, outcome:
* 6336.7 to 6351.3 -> 31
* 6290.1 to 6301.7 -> 35.7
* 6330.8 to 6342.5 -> 30.4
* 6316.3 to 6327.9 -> 35.2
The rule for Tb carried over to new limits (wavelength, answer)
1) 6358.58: 34.55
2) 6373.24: 34.26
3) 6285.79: 36.1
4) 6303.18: 26.19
